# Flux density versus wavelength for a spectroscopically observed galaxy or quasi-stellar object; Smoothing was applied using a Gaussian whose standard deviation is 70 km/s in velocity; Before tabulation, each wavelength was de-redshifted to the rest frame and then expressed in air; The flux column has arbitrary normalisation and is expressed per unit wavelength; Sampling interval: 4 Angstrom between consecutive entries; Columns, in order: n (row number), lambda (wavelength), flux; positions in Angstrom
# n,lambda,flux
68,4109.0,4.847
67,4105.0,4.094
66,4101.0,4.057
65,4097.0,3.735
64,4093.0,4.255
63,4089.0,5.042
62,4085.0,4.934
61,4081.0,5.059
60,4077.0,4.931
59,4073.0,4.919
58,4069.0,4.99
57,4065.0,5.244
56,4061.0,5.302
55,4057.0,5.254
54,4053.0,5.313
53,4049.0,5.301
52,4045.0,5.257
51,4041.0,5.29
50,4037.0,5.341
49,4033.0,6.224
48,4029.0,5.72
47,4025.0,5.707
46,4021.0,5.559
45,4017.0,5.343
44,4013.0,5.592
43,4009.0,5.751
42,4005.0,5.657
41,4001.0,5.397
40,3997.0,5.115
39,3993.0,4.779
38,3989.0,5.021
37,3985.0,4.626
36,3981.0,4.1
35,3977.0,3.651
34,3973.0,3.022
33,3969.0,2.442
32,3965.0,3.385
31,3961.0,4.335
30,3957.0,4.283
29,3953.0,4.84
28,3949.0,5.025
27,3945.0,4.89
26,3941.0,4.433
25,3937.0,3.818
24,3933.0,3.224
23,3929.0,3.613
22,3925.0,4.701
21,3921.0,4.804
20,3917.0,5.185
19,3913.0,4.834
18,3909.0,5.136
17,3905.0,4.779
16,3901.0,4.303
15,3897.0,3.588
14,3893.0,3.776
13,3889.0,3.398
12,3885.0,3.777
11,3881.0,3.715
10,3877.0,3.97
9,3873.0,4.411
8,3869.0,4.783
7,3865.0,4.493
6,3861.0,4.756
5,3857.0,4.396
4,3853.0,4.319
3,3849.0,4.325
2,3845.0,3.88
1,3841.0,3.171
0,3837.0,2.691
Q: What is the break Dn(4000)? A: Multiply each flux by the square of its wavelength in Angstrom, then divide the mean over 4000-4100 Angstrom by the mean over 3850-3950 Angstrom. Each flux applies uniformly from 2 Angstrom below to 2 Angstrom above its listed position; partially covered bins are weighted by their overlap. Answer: 1.30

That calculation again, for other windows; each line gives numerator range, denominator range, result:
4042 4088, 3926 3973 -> 1.36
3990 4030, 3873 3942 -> 1.37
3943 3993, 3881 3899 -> 1.19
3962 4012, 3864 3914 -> 1.11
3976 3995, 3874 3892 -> 1.26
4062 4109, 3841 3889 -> 1.25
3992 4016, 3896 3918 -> 1.22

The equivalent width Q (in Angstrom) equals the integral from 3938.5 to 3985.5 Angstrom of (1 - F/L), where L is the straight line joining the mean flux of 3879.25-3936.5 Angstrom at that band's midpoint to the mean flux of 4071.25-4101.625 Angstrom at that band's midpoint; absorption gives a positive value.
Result 2.8 Angstrom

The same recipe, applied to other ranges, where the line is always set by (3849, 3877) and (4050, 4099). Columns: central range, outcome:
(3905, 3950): 0.9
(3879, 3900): 3.9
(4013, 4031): -2.9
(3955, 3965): 1.2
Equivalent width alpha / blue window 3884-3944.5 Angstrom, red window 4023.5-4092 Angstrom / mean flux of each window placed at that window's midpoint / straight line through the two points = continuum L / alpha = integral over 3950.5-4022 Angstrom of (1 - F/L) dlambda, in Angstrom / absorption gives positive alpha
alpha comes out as 2.7 Angstrom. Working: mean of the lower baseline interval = 4.25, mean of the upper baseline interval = 5.27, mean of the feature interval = 4.6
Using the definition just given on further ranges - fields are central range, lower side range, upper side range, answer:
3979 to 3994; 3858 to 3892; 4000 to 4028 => 1.93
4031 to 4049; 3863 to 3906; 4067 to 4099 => -3.58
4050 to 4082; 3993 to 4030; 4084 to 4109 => -2.43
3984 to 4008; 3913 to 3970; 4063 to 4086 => -2.99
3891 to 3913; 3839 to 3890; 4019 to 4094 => -0.08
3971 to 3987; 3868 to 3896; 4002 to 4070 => 3.44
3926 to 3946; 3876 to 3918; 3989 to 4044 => 2.77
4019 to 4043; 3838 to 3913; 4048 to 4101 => -4.55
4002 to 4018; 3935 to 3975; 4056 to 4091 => -3.78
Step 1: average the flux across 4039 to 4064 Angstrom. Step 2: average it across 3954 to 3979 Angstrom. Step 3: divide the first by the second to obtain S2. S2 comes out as 1.48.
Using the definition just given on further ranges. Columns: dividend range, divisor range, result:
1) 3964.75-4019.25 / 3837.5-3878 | 1.10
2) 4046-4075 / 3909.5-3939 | 1.19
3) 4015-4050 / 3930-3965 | 1.29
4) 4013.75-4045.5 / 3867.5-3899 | 1.42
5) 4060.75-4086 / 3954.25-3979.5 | 1.41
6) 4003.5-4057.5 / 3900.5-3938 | 1.24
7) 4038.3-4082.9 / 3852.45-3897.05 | 1.25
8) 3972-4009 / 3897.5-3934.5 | 1.05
